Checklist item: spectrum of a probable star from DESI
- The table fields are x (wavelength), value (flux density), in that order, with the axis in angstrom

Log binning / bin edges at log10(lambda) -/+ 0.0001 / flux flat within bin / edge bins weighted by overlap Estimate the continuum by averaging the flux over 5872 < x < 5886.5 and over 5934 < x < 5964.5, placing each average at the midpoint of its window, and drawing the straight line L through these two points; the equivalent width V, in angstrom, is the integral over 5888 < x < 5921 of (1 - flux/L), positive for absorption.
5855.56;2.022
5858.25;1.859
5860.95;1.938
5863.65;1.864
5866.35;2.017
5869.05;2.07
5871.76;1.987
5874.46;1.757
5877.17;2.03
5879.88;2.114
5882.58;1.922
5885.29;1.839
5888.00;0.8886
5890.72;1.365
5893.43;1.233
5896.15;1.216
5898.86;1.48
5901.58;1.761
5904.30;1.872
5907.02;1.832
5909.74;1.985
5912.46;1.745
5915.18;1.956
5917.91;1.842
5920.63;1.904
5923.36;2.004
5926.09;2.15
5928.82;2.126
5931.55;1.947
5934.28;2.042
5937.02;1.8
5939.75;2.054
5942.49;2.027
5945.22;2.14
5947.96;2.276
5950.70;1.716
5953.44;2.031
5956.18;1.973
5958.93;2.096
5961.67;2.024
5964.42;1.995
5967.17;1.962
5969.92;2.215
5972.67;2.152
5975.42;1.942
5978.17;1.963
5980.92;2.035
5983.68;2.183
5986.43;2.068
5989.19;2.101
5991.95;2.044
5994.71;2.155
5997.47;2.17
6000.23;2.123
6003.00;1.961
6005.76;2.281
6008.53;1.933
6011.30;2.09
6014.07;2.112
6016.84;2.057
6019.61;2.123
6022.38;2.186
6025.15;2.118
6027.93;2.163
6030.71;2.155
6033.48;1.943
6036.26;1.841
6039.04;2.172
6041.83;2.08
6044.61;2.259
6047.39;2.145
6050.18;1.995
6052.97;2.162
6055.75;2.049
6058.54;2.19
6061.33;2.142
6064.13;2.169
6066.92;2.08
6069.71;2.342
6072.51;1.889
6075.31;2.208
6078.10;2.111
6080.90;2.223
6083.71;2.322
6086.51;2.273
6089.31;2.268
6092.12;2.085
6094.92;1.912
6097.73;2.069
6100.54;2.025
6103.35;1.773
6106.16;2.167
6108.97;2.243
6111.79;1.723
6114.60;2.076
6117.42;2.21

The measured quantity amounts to 5.4 angstrom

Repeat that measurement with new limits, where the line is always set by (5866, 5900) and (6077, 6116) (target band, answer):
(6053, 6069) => -0.9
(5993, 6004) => -1.2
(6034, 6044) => -0.3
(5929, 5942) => -1.5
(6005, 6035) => -2.5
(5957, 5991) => -3.8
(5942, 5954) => -1.6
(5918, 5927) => -1.2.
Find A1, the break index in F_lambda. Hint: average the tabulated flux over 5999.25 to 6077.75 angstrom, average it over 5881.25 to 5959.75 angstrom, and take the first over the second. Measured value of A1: 1.15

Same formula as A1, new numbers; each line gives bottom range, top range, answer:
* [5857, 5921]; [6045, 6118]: 1.19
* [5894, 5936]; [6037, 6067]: 1.15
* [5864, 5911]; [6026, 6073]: 1.22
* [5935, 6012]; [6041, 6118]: 1.03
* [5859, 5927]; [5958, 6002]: 1.16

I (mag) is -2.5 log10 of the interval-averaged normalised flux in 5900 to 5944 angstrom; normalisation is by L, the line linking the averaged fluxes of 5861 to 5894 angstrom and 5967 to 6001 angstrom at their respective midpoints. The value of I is -0.02 mag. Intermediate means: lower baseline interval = 1.78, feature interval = 1.94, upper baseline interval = 2.09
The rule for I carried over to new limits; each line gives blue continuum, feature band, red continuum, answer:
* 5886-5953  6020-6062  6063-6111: -0.04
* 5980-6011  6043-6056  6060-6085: 0.01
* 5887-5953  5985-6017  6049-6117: -0.07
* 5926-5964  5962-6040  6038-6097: 0.00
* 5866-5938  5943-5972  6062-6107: -0.08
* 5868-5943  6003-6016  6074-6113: -0.06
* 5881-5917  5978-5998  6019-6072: -0.09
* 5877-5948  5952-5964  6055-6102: -0.06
